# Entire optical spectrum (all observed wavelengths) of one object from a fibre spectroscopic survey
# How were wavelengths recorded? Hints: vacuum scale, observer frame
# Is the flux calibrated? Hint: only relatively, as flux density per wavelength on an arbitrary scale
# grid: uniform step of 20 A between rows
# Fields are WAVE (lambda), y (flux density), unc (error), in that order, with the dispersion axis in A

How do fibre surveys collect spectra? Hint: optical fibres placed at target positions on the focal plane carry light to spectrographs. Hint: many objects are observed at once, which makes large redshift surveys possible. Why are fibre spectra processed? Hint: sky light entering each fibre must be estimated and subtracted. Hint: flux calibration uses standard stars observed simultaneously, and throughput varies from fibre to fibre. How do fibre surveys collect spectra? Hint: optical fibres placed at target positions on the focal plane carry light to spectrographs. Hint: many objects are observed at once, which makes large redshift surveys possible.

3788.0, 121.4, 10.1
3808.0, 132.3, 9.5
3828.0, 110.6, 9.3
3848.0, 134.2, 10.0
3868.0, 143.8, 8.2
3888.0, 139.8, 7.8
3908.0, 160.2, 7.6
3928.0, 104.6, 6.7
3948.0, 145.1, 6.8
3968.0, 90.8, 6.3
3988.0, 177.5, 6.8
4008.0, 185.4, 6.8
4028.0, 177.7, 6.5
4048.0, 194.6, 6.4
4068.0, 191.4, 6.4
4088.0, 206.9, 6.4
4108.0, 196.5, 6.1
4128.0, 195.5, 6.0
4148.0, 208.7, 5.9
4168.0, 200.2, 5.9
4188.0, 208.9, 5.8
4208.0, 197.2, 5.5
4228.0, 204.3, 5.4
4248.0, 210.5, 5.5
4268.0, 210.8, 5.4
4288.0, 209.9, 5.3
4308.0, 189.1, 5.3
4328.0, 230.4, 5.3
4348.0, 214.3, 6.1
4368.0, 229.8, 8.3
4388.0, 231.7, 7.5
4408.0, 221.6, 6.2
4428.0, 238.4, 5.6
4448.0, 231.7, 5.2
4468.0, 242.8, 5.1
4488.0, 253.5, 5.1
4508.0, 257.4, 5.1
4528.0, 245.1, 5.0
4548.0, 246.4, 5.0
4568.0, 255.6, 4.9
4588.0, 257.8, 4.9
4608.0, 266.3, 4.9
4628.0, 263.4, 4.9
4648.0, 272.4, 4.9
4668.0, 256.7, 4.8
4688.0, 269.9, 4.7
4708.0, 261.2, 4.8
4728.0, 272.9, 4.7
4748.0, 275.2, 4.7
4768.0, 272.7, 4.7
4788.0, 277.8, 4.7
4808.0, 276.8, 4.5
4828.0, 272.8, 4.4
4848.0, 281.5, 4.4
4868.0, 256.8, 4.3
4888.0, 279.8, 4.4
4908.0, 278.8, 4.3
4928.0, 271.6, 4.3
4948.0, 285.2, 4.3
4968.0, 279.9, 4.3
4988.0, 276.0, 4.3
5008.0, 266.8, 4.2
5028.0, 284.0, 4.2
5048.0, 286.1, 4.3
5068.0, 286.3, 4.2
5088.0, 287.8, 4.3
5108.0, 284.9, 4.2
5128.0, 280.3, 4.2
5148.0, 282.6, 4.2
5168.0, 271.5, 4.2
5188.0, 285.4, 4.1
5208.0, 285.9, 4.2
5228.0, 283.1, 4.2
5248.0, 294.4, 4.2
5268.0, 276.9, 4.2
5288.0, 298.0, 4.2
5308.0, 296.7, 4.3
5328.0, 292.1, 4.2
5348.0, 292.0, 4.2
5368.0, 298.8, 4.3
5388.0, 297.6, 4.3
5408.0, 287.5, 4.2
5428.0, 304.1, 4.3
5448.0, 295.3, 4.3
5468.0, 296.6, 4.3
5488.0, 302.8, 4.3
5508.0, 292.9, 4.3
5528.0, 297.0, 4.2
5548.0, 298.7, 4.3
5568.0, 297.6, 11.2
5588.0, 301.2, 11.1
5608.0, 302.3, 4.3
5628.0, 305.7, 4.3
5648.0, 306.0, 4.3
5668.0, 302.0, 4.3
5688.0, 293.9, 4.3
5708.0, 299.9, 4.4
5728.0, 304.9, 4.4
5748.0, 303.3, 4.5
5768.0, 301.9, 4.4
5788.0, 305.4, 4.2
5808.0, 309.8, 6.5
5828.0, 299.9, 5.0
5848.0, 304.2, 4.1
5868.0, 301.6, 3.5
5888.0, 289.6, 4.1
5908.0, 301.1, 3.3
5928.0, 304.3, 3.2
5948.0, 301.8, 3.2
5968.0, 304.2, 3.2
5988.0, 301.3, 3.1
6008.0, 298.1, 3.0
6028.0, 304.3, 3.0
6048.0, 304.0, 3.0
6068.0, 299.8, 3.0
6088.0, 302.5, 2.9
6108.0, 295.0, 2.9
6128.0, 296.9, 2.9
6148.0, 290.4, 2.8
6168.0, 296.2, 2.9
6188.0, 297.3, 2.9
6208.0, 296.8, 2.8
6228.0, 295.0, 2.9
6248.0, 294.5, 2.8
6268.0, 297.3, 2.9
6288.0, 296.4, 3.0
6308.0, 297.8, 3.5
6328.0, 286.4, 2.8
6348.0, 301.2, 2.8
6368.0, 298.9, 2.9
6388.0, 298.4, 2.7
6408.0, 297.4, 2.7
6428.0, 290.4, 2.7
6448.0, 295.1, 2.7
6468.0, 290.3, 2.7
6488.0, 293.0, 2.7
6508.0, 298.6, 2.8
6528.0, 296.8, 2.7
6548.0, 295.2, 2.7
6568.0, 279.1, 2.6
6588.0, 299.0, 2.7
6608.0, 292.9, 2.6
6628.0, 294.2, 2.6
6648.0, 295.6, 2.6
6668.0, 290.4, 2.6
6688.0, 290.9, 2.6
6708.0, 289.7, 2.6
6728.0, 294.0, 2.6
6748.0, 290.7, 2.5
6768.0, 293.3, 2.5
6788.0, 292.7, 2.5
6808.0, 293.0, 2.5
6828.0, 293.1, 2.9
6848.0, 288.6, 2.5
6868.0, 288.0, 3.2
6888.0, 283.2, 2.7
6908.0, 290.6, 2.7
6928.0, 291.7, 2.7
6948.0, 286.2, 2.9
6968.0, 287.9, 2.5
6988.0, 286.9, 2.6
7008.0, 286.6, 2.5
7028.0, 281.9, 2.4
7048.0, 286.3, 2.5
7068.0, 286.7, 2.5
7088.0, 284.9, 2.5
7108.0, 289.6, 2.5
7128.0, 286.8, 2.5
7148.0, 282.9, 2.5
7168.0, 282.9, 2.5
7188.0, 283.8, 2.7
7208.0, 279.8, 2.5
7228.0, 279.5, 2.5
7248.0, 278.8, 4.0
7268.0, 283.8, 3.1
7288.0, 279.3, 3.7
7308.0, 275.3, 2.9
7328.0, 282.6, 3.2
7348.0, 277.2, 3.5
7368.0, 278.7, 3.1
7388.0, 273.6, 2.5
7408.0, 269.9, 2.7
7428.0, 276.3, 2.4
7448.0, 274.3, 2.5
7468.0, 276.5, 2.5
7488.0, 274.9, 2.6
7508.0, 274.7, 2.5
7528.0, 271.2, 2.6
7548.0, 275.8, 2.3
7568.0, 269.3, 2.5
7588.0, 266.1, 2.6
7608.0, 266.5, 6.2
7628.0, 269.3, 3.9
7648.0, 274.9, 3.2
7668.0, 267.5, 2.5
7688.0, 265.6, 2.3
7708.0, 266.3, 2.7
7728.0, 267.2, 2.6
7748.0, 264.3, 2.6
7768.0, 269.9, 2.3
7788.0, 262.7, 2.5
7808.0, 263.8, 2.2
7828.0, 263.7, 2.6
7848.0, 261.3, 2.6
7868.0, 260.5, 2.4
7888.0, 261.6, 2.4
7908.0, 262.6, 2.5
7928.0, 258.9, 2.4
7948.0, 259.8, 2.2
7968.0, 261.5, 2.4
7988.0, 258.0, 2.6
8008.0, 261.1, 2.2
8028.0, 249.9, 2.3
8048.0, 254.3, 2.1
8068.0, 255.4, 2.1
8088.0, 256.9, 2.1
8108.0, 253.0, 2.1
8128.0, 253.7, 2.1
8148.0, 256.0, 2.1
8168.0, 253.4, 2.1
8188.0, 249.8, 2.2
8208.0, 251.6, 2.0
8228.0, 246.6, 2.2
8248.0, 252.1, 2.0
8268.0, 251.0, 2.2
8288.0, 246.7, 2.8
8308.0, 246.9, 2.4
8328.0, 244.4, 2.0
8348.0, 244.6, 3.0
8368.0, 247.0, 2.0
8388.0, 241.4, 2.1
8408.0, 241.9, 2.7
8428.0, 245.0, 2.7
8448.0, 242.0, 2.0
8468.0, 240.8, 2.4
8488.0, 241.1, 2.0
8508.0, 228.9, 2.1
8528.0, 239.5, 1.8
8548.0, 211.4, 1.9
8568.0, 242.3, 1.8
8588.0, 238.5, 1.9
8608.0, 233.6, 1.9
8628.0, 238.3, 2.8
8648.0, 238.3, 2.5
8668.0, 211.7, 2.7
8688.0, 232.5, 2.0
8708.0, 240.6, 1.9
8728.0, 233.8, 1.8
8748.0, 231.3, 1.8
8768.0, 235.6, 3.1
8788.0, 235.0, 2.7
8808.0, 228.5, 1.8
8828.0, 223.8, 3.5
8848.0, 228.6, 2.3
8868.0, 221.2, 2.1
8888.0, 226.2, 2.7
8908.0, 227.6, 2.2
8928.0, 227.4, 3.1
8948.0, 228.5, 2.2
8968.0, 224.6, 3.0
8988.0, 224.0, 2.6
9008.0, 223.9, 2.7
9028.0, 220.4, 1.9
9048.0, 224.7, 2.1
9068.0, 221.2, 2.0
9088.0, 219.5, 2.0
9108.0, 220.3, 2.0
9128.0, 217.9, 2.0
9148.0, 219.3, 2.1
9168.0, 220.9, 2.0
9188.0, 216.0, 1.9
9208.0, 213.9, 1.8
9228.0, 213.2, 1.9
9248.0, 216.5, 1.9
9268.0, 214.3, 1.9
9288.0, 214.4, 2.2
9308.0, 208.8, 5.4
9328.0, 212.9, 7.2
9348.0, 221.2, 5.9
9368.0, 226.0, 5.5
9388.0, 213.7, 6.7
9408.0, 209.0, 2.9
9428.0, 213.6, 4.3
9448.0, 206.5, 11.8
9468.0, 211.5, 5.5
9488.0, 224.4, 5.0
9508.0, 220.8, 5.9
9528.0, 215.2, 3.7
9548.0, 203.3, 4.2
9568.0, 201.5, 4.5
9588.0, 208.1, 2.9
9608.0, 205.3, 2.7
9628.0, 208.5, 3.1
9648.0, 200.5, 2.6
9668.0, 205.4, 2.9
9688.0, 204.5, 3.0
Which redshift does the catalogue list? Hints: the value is 0.00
